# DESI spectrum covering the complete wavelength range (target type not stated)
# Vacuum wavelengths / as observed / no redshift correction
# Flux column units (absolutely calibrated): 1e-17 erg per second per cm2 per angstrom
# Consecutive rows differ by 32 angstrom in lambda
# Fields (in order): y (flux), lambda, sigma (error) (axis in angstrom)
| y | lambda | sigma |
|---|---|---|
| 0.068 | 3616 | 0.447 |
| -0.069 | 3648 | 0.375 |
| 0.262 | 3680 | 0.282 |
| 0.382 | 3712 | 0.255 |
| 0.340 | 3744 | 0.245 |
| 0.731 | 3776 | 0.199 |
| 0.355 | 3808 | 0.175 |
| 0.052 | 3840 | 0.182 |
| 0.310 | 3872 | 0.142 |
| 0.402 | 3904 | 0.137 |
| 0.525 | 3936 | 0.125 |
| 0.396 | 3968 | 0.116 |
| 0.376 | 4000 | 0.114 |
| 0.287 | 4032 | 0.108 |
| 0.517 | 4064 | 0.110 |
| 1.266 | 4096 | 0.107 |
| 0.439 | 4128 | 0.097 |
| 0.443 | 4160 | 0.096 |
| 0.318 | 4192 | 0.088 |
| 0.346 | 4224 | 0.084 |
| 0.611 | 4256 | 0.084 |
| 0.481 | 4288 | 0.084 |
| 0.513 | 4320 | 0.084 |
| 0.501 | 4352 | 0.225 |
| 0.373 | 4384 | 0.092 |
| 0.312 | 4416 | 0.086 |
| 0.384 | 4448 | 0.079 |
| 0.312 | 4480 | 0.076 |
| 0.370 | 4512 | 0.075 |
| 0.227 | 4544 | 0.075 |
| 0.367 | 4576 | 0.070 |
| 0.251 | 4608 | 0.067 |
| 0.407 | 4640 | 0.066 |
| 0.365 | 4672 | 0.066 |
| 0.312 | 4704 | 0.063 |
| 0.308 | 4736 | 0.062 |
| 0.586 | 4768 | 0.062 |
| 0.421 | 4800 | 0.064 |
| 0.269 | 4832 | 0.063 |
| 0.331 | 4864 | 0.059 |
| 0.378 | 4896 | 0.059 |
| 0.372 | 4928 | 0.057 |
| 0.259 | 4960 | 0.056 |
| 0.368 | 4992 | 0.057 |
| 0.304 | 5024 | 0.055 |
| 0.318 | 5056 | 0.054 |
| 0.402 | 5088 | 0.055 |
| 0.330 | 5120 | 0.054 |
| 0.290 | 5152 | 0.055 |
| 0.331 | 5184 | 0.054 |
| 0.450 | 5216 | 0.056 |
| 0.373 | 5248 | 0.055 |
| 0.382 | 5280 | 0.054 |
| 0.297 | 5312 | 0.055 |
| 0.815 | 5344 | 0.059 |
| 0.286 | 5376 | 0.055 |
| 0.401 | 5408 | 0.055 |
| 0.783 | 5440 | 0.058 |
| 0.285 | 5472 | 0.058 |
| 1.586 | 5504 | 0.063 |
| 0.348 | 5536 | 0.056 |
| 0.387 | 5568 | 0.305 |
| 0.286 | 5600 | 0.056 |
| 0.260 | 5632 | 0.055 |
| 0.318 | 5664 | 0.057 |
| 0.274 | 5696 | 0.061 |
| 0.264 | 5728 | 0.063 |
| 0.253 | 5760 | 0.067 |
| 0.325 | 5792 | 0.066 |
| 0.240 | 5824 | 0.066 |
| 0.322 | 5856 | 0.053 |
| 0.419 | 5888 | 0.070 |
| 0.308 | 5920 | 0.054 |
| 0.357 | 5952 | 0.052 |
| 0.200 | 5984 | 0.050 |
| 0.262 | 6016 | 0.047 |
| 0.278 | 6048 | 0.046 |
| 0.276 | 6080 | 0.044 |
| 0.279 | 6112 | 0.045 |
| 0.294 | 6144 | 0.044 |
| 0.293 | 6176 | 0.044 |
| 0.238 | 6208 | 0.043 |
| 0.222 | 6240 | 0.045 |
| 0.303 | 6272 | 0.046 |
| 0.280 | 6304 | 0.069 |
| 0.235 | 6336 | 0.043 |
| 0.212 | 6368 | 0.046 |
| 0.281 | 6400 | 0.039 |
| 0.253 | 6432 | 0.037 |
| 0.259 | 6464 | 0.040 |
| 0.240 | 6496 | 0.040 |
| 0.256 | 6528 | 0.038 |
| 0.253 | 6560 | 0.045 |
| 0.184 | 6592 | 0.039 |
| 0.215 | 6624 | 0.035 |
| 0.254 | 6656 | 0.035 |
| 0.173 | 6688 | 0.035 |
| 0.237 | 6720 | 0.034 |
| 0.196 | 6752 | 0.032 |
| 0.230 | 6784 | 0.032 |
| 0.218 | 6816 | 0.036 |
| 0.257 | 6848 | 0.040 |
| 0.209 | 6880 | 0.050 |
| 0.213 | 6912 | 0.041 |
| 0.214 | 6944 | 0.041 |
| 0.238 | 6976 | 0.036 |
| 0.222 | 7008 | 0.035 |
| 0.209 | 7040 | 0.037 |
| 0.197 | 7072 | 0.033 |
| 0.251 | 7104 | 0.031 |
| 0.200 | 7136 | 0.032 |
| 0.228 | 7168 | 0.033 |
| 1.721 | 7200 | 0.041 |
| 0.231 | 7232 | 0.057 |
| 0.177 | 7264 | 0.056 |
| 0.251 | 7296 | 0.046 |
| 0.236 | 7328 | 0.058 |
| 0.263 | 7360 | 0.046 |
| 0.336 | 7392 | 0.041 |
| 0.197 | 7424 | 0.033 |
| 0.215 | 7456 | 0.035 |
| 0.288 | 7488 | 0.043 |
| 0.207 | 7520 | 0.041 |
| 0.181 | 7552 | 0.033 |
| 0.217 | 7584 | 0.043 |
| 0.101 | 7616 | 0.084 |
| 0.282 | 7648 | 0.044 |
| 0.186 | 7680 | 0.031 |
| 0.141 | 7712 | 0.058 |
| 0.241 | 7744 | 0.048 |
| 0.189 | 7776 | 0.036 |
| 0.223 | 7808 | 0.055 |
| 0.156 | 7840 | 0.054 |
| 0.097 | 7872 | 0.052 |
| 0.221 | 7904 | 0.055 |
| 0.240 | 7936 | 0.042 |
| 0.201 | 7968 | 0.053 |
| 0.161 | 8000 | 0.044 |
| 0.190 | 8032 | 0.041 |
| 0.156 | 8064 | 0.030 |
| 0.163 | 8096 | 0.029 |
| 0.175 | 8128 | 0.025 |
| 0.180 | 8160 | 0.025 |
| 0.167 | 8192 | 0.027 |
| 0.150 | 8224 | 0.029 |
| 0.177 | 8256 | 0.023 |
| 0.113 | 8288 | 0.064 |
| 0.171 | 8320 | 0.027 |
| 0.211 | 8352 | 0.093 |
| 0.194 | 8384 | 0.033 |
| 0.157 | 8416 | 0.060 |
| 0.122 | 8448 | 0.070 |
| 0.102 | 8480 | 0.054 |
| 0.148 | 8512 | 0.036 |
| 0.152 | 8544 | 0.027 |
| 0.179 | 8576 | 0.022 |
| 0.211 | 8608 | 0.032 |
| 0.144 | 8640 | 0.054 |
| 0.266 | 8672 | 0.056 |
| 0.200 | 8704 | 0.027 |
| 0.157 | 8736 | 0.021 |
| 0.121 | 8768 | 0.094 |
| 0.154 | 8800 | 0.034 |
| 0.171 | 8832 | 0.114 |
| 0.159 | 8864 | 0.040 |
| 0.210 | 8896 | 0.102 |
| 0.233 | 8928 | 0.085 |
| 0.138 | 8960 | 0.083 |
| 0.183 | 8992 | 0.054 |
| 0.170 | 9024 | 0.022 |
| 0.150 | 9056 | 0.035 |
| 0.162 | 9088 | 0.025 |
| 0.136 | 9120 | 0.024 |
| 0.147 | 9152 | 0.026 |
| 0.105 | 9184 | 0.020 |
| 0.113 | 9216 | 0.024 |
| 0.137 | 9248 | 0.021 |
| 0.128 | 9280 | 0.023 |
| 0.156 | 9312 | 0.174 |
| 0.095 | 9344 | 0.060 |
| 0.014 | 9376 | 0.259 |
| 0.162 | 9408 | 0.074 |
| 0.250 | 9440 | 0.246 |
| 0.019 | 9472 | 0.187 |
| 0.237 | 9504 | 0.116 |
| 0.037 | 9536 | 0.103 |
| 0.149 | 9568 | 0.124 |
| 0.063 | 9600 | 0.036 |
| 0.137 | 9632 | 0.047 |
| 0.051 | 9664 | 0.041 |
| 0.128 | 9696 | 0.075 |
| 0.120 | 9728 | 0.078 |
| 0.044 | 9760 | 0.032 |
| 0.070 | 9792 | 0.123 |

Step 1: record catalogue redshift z 0.098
